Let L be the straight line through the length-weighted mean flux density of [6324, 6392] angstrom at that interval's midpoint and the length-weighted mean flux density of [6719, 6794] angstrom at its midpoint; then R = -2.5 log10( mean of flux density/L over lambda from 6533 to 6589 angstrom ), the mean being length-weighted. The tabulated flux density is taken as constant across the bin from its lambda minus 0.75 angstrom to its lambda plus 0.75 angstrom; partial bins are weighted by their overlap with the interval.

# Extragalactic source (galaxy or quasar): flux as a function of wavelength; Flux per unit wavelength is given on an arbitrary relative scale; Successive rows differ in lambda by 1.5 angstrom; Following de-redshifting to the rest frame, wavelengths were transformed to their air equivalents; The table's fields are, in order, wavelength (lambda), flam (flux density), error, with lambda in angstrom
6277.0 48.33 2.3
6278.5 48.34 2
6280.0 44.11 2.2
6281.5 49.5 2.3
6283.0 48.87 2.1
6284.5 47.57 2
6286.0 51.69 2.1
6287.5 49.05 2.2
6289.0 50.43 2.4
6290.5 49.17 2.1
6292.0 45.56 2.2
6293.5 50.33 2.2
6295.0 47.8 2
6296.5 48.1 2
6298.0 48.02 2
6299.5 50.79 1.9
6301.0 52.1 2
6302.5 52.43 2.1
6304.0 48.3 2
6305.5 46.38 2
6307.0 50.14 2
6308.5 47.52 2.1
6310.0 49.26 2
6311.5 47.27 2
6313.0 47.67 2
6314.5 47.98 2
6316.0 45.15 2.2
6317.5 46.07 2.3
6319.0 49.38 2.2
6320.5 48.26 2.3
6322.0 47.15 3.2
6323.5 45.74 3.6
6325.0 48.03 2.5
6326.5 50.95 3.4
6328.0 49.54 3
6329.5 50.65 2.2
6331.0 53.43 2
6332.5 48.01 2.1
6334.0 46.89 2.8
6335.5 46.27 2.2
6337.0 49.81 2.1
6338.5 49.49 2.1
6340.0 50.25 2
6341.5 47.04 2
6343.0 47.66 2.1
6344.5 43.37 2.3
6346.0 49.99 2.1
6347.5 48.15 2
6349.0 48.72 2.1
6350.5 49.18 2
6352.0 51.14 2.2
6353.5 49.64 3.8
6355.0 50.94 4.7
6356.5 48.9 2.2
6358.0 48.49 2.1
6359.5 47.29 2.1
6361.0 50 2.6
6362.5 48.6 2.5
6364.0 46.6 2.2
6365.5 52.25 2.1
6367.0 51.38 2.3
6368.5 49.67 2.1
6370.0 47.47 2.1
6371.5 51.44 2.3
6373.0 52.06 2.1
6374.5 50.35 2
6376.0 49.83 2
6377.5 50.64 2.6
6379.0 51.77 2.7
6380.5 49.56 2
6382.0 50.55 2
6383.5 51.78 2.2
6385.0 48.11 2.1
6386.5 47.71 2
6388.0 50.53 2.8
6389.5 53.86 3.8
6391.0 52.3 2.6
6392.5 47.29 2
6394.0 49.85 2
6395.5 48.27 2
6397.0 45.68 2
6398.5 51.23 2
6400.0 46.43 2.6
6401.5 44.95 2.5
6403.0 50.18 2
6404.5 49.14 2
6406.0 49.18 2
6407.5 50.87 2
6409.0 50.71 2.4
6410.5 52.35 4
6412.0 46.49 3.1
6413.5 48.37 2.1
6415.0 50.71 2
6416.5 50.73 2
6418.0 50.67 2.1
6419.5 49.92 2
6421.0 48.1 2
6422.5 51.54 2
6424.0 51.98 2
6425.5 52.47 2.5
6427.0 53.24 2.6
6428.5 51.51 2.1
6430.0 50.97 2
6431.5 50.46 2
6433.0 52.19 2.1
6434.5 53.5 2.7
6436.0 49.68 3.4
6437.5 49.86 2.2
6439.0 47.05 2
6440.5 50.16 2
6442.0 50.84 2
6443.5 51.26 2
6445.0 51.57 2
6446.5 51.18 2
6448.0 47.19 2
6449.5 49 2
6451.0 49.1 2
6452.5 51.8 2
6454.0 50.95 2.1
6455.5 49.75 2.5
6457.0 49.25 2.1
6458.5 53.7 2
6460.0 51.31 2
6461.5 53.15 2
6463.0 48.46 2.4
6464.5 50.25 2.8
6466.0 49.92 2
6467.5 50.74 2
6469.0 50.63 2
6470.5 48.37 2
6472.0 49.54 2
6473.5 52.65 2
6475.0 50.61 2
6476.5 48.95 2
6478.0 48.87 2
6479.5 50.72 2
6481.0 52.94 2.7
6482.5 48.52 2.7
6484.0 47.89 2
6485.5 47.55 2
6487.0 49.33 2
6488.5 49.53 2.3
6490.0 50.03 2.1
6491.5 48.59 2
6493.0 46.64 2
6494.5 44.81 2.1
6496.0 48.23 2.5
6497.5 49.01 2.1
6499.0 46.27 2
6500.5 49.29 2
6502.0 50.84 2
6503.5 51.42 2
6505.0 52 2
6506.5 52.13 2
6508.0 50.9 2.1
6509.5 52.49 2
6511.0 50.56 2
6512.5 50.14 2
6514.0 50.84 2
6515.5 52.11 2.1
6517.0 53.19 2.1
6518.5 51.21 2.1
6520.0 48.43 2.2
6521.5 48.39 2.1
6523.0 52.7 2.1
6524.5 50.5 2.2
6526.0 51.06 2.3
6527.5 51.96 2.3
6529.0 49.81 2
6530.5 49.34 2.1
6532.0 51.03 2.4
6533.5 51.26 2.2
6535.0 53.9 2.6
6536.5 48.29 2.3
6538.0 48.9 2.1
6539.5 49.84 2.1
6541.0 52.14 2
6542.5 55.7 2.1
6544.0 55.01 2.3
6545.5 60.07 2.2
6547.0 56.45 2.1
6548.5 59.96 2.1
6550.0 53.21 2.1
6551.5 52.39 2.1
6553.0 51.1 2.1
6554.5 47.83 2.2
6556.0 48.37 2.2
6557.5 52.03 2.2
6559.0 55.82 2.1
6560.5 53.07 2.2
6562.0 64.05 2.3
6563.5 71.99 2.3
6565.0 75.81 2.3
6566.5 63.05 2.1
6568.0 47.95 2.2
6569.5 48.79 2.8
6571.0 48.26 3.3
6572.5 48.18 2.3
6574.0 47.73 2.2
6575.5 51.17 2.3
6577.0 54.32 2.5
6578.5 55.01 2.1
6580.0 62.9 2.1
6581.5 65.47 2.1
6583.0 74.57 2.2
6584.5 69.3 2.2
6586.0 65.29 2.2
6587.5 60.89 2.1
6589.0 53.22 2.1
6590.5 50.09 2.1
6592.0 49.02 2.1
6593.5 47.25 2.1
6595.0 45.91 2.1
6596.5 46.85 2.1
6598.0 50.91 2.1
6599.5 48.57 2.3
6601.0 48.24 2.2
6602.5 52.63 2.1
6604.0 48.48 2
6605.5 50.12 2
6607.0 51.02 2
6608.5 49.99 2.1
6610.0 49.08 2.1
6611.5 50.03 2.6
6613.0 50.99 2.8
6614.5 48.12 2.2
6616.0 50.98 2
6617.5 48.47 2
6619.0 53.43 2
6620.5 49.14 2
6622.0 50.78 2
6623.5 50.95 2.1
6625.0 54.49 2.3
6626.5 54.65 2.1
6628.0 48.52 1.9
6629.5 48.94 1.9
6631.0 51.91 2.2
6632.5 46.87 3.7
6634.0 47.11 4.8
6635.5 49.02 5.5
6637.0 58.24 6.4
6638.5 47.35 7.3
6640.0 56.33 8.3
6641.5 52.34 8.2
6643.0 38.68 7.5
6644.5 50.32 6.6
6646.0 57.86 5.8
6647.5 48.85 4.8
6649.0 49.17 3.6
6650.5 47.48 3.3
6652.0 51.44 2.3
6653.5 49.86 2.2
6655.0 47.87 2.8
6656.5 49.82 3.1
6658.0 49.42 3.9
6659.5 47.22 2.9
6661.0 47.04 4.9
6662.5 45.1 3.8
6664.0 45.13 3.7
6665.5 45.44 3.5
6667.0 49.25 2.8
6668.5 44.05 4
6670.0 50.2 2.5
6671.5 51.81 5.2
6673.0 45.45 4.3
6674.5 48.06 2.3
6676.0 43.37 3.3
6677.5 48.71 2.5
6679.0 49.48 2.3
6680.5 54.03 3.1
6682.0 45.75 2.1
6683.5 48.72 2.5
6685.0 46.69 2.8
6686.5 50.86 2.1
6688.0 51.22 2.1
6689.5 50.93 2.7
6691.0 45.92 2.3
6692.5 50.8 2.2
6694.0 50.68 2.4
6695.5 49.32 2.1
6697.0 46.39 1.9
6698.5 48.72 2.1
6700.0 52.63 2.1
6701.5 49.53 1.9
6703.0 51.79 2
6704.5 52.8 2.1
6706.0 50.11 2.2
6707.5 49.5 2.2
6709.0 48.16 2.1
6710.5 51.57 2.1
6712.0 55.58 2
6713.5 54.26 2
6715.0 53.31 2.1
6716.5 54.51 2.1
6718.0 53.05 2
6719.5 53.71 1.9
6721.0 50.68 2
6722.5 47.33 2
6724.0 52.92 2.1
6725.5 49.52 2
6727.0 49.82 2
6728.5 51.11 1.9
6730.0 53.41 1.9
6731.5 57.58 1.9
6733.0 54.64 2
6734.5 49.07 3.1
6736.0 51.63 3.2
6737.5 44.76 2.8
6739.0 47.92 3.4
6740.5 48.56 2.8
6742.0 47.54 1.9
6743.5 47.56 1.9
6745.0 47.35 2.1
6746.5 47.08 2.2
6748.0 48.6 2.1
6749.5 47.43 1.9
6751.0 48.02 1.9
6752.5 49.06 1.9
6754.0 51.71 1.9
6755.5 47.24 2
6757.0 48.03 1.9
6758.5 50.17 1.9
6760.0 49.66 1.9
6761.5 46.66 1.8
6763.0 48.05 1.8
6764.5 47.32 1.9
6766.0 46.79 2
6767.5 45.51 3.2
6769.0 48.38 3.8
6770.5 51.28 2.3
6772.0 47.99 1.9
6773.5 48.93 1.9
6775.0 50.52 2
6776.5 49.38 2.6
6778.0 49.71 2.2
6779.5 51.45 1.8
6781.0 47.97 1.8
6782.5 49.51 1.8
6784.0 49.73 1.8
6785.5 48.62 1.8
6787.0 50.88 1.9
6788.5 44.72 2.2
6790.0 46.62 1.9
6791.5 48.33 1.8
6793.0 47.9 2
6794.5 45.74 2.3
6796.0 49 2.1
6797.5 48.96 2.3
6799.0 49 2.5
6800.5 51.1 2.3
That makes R -0.14 mag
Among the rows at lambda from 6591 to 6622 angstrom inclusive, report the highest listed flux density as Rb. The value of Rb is 53.43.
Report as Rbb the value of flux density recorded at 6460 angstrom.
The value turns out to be 51.31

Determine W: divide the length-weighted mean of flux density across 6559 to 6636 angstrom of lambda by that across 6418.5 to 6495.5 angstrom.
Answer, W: 1.07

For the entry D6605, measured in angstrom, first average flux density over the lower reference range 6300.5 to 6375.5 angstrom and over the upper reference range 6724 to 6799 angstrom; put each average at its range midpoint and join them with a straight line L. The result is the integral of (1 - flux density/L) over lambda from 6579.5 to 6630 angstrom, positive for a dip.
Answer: -4.1 angstrom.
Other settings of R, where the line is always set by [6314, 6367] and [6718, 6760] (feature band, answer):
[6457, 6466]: -0.05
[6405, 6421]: -0.02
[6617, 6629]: -0.04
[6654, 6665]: 0.05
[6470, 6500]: 0.00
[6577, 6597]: -0.16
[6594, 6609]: 0.00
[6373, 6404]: -0.02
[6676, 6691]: 0.01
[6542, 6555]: -0.12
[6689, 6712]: -0.01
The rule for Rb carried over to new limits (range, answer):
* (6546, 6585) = 75.81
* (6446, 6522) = 53.7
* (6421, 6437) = 53.5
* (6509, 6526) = 53.19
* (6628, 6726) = 58.24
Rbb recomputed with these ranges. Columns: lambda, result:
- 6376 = 49.83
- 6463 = 48.46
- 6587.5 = 60.89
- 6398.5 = 51.23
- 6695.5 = 49.32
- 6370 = 47.47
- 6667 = 49.25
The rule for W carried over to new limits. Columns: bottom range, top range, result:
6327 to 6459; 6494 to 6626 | 1.06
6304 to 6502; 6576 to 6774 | 1.02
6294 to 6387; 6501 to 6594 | 1.10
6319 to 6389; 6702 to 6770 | 1.01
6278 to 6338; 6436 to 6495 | 1.03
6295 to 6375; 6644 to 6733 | 1.02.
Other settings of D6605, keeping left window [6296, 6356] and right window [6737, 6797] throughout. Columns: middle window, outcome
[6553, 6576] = -3.0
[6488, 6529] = -1.3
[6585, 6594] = -1.2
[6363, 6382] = -0.6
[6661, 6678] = 0.5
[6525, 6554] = -2.5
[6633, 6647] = -0.7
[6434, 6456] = -0.7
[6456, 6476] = -0.9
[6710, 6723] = -1.2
